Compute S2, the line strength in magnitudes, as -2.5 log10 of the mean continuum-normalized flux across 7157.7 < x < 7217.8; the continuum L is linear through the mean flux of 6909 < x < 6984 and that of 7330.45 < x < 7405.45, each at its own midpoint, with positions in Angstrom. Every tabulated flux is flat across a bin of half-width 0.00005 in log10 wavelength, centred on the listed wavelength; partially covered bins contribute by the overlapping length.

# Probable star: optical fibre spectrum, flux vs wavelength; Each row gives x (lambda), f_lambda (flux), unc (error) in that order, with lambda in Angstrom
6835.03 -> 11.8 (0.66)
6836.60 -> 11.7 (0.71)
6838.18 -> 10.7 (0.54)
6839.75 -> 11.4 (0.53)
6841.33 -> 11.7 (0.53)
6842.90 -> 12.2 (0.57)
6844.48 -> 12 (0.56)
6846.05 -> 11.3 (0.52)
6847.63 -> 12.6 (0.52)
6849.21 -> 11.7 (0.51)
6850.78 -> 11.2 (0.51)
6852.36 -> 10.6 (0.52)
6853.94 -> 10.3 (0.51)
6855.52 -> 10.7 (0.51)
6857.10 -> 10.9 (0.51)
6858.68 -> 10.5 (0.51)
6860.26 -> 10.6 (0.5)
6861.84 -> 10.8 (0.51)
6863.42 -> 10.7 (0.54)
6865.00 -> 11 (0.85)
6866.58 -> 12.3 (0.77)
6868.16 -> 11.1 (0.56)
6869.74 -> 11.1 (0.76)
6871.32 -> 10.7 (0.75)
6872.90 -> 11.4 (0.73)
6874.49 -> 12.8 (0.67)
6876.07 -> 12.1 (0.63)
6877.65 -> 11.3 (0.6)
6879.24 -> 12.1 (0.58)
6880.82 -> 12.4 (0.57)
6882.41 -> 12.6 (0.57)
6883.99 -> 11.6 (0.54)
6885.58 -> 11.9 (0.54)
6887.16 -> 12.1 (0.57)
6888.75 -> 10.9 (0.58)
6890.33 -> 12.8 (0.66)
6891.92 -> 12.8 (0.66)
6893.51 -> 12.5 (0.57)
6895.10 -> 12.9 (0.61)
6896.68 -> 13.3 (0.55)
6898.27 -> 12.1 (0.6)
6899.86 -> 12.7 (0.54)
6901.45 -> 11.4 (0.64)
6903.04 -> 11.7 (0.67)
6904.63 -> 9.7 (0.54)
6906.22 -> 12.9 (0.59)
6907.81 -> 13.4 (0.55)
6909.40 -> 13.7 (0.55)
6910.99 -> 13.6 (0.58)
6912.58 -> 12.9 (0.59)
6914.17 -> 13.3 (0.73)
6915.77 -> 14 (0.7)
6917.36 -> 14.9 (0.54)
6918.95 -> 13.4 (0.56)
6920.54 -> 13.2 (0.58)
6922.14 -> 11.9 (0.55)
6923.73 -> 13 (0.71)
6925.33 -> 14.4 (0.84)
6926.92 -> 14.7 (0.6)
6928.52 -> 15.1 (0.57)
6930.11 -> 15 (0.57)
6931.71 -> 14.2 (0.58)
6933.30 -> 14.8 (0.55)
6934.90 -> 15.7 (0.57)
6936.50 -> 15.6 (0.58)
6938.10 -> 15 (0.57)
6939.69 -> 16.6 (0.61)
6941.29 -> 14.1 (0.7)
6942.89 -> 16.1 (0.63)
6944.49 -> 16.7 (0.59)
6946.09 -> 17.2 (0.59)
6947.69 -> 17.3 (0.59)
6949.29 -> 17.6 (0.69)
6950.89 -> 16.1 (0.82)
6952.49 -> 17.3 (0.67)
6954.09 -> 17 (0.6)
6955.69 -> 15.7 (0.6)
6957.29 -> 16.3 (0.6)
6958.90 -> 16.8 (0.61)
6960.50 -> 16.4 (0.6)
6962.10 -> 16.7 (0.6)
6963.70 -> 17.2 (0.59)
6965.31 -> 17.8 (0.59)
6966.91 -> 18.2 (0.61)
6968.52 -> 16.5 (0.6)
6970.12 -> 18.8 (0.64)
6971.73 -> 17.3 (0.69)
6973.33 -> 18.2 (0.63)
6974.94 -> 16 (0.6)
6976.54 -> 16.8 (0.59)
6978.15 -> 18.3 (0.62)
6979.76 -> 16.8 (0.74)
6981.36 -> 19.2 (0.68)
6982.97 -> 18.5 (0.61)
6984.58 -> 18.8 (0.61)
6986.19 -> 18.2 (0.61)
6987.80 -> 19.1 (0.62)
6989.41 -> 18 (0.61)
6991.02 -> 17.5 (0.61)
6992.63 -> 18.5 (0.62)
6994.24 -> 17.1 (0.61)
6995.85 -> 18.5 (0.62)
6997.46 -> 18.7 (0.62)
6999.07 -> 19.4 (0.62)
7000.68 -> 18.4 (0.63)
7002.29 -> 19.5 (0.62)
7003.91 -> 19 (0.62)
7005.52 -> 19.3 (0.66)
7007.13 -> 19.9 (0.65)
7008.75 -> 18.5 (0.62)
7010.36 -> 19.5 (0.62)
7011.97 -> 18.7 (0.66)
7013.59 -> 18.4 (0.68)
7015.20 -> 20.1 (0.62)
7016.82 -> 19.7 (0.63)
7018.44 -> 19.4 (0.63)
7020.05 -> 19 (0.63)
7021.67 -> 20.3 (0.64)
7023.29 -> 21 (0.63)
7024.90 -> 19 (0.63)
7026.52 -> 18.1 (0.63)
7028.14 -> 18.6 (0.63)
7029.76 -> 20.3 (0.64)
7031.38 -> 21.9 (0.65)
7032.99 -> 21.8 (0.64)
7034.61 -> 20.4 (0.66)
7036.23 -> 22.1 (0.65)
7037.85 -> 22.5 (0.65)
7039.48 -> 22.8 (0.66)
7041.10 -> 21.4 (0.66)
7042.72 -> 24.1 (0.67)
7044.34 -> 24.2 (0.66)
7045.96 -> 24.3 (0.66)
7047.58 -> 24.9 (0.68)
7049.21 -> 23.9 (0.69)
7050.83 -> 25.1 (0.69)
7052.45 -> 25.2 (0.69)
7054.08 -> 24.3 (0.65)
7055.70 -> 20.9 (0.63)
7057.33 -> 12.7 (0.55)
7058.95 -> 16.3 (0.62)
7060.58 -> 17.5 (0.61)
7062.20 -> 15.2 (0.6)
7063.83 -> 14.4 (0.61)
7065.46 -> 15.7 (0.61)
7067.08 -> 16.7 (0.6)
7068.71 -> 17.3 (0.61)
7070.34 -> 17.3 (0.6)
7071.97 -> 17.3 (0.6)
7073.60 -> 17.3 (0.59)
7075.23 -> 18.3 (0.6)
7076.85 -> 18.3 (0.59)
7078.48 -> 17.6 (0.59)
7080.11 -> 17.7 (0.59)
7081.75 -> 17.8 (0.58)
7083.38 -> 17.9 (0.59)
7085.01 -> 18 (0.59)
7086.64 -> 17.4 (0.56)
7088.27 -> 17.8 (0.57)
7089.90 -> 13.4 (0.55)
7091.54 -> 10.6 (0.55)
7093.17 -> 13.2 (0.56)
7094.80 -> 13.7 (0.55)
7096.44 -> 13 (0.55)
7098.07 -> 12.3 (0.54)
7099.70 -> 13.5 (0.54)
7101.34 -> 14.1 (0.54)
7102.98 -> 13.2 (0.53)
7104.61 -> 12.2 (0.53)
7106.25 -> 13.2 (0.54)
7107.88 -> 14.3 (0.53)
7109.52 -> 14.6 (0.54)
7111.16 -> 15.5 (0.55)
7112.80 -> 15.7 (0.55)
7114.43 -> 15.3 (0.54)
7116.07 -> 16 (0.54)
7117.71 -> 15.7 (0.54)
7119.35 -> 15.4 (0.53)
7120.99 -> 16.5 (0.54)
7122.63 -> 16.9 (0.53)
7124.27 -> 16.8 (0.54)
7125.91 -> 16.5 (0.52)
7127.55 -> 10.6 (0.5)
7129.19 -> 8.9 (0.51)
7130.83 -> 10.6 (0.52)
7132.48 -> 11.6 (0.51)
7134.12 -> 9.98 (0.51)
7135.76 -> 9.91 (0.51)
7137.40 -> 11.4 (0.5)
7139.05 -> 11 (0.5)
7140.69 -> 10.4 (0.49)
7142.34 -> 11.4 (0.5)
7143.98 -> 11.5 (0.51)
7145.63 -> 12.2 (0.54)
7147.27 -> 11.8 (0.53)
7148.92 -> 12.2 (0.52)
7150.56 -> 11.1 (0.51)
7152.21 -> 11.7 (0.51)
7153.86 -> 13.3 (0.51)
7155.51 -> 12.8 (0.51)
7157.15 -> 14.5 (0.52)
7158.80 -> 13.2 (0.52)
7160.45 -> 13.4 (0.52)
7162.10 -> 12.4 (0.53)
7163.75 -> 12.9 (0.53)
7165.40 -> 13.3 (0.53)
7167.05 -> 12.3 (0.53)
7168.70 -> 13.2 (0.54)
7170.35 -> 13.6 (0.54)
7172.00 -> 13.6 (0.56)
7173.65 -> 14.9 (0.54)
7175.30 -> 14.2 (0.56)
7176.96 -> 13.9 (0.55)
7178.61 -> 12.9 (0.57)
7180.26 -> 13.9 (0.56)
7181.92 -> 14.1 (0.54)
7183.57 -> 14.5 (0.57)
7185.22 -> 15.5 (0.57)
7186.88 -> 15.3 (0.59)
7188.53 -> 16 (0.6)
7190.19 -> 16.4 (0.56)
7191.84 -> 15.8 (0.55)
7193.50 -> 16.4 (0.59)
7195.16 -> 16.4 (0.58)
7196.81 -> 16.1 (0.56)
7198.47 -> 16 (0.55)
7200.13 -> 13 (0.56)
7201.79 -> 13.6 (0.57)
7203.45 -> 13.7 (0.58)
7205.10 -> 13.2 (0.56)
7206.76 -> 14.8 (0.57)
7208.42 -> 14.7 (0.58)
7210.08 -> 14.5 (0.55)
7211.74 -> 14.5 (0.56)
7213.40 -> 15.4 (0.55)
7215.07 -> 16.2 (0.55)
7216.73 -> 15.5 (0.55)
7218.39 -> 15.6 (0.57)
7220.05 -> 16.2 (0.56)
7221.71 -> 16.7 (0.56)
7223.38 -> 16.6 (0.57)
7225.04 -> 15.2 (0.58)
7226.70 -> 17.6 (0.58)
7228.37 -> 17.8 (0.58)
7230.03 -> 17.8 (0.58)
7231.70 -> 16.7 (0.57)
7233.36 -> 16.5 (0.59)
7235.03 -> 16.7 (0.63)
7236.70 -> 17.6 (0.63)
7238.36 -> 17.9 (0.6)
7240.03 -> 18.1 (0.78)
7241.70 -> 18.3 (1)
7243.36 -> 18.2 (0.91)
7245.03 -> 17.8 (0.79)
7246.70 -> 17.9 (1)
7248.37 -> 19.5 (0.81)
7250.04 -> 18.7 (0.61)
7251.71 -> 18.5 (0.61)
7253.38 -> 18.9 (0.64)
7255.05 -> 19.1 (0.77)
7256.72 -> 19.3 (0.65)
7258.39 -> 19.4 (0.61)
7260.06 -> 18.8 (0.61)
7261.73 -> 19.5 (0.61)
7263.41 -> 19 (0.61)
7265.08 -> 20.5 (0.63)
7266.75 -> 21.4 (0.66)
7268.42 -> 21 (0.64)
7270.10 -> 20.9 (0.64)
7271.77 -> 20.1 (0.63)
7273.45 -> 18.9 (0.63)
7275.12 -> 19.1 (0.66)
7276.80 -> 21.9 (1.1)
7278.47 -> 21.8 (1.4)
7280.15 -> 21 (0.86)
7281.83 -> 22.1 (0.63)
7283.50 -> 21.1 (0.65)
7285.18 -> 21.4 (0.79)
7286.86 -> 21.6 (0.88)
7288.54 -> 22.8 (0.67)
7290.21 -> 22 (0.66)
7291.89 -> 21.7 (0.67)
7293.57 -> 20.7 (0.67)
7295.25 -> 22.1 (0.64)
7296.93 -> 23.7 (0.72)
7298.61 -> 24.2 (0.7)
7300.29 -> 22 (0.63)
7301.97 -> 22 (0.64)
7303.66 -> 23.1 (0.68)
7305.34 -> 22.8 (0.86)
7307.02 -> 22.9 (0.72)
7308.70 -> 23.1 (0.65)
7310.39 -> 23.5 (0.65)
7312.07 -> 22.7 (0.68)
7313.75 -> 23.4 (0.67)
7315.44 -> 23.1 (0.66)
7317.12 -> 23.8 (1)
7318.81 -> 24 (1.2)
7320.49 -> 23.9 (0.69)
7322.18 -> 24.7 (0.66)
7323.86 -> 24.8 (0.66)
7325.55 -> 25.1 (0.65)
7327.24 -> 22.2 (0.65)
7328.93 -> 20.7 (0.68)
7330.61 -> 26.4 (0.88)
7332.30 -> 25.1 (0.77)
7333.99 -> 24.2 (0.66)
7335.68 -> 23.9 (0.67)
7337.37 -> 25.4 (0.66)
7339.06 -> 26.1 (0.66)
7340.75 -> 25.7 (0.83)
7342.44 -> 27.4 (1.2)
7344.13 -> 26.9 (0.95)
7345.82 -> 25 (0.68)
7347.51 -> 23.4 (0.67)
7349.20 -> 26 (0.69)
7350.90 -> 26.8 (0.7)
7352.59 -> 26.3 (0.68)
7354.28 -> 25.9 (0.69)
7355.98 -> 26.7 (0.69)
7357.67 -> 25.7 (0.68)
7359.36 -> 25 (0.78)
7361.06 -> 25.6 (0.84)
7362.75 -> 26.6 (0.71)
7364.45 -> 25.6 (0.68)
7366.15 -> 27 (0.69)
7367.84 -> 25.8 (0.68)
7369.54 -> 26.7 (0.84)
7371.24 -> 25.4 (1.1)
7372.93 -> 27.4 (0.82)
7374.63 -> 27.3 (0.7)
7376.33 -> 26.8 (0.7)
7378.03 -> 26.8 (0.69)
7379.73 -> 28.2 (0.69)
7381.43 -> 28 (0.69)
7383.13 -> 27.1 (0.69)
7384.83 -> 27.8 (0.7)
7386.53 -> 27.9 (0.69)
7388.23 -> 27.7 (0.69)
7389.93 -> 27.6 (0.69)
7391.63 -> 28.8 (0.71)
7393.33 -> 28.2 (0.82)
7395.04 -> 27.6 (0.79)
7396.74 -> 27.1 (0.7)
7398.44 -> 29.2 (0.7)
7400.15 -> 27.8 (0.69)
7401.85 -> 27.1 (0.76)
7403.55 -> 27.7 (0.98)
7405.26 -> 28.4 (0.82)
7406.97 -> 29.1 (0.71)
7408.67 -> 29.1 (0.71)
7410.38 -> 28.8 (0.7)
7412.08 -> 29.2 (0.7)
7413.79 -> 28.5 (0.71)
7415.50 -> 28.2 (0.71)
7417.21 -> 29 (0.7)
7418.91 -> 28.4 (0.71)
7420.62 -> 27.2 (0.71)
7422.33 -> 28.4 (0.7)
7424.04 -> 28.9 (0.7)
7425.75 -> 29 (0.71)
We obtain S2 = 0.46 mag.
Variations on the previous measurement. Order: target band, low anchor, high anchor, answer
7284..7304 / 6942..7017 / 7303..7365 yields 0.08 mag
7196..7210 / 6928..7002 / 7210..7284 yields 0.25 mag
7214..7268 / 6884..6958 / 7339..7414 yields 0.28 mag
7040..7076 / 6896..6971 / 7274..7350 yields -0.12 mag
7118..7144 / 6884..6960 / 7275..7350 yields 0.45 mag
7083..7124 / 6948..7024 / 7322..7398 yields 0.37 mag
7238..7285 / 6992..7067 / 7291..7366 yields 0.19 mag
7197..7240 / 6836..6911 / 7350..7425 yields 0.37 mag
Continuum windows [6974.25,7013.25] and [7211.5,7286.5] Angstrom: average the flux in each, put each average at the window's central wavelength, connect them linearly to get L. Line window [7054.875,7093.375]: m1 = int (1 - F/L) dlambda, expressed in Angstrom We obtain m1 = 3.94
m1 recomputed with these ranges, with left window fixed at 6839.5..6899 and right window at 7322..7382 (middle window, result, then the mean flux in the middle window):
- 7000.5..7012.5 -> -2.67 Angstrom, 19.2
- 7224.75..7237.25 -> 2.90 Angstrom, 17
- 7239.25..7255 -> 2.93 Angstrom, 18.5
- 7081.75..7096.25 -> 2.21 Angstrom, 15.3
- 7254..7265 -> 1.80 Angstrom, 19.3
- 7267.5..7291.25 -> 2.51 Angstrom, 21.1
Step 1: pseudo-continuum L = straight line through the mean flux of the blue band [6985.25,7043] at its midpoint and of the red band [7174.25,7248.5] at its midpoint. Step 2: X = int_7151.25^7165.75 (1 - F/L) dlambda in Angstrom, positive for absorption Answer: 3.3 Angstrom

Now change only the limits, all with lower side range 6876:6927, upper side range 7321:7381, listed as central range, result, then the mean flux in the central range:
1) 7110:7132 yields 5.1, 14.6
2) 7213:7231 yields 4.5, 16.4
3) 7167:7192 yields 7.6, 14.4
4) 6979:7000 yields -4.3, 18.3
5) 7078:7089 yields 0.1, 17.7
